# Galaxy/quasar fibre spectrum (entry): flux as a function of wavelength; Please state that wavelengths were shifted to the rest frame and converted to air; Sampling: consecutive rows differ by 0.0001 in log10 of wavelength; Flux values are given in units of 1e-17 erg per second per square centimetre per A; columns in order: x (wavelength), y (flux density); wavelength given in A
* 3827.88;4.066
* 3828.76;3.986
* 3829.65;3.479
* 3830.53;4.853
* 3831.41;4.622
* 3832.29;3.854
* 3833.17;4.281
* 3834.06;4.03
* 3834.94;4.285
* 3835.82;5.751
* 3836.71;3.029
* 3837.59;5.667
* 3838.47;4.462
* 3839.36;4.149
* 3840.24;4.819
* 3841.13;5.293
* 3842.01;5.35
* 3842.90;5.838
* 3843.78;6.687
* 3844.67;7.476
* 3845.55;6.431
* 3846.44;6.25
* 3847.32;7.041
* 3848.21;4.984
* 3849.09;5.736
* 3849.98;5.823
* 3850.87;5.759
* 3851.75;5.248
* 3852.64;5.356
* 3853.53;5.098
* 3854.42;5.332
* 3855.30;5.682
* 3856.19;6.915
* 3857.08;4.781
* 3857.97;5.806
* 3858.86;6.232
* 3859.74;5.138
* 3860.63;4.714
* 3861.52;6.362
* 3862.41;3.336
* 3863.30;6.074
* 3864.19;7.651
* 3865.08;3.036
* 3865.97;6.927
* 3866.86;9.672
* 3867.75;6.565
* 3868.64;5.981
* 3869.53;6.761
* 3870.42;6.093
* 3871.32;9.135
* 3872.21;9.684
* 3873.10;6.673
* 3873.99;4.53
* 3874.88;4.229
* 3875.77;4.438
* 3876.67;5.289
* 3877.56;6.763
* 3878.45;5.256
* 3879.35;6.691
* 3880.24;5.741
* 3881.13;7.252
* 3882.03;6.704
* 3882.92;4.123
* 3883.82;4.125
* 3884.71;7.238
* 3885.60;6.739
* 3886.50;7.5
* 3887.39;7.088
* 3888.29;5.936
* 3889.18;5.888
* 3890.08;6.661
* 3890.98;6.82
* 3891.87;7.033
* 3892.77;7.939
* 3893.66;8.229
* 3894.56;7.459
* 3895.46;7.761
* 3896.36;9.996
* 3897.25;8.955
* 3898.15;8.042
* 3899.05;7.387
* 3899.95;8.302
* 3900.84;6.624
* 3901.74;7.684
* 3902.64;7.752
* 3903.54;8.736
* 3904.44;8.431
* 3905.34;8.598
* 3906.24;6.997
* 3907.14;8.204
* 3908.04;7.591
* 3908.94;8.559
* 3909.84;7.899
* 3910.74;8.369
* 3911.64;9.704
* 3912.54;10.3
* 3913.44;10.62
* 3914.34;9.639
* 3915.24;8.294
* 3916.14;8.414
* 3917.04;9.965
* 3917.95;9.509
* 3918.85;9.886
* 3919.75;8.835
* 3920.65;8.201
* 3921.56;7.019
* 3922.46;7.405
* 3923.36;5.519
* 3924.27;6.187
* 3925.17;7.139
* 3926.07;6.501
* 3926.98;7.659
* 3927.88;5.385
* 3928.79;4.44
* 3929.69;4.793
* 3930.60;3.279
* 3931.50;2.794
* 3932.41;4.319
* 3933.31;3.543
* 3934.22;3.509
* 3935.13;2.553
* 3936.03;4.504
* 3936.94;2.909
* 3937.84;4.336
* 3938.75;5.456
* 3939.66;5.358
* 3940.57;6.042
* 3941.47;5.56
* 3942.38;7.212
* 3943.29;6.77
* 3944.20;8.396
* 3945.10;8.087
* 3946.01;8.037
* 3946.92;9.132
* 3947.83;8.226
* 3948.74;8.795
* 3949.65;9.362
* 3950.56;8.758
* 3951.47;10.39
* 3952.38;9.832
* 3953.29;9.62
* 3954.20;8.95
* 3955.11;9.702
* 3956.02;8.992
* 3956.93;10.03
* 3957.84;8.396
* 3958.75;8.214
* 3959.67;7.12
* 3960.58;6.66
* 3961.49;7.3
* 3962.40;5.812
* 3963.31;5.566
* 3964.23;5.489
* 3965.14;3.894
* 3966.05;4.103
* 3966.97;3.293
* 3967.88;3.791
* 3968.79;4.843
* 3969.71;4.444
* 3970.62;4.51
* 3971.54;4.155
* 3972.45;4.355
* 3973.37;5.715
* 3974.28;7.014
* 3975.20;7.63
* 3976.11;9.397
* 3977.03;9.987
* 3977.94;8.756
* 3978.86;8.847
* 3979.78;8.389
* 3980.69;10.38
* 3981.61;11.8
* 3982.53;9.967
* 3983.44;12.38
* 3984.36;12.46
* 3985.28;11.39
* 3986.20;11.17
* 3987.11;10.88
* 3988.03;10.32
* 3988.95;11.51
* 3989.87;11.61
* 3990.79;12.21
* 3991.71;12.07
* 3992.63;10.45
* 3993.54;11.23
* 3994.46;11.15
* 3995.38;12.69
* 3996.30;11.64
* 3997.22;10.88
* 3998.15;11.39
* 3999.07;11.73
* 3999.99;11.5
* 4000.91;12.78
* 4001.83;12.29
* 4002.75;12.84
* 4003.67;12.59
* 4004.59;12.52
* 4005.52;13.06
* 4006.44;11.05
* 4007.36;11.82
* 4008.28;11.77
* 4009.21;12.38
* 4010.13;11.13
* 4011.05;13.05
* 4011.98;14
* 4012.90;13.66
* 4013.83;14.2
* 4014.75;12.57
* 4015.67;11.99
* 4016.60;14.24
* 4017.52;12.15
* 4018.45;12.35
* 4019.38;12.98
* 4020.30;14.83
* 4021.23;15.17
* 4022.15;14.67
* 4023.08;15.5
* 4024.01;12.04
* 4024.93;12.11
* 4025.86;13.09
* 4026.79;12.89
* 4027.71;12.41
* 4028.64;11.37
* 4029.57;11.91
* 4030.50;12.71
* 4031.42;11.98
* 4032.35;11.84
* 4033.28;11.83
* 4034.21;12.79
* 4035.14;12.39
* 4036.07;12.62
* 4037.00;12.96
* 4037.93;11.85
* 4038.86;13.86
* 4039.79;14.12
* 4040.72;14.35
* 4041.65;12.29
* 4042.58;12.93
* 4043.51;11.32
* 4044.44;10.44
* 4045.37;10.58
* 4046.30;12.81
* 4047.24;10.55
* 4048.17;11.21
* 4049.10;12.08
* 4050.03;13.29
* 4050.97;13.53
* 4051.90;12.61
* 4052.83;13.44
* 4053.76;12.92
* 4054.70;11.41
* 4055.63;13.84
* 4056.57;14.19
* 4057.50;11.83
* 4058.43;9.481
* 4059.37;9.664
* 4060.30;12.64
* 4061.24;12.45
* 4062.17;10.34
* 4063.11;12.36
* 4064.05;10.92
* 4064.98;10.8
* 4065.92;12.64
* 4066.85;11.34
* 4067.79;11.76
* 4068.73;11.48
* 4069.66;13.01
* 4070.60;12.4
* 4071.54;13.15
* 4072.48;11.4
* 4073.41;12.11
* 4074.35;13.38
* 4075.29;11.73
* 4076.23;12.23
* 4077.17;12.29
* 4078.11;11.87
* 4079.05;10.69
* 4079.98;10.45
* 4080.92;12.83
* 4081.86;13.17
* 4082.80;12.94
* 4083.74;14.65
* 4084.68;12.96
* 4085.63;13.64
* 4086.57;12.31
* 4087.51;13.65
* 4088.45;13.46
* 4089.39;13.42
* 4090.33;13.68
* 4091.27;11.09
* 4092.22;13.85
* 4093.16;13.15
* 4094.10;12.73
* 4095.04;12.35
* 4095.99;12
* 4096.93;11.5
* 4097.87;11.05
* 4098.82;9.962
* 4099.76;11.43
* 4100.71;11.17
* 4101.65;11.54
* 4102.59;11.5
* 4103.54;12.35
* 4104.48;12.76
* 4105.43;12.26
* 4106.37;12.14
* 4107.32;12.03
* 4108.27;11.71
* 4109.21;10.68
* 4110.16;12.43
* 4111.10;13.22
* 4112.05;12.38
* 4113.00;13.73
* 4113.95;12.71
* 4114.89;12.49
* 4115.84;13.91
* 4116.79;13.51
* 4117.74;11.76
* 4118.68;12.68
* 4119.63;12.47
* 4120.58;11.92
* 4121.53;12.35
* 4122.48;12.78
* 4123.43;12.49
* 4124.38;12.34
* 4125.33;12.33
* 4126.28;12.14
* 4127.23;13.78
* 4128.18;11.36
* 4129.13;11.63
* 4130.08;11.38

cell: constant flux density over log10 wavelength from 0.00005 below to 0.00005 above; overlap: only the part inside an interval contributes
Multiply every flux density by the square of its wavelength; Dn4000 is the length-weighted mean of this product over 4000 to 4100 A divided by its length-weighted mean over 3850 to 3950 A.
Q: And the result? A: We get 2.0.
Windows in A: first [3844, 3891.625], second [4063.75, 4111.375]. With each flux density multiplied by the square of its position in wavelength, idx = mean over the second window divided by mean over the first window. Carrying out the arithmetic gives 2.24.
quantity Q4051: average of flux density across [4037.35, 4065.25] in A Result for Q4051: 12.2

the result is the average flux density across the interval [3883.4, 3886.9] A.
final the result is 6.41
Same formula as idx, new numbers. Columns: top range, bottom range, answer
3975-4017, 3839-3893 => 2.04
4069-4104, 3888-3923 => 1.65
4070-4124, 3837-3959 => 2.00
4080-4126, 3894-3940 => 1.93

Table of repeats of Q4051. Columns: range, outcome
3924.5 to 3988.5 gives 7.13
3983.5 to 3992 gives 11.5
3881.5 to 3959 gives 7.35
